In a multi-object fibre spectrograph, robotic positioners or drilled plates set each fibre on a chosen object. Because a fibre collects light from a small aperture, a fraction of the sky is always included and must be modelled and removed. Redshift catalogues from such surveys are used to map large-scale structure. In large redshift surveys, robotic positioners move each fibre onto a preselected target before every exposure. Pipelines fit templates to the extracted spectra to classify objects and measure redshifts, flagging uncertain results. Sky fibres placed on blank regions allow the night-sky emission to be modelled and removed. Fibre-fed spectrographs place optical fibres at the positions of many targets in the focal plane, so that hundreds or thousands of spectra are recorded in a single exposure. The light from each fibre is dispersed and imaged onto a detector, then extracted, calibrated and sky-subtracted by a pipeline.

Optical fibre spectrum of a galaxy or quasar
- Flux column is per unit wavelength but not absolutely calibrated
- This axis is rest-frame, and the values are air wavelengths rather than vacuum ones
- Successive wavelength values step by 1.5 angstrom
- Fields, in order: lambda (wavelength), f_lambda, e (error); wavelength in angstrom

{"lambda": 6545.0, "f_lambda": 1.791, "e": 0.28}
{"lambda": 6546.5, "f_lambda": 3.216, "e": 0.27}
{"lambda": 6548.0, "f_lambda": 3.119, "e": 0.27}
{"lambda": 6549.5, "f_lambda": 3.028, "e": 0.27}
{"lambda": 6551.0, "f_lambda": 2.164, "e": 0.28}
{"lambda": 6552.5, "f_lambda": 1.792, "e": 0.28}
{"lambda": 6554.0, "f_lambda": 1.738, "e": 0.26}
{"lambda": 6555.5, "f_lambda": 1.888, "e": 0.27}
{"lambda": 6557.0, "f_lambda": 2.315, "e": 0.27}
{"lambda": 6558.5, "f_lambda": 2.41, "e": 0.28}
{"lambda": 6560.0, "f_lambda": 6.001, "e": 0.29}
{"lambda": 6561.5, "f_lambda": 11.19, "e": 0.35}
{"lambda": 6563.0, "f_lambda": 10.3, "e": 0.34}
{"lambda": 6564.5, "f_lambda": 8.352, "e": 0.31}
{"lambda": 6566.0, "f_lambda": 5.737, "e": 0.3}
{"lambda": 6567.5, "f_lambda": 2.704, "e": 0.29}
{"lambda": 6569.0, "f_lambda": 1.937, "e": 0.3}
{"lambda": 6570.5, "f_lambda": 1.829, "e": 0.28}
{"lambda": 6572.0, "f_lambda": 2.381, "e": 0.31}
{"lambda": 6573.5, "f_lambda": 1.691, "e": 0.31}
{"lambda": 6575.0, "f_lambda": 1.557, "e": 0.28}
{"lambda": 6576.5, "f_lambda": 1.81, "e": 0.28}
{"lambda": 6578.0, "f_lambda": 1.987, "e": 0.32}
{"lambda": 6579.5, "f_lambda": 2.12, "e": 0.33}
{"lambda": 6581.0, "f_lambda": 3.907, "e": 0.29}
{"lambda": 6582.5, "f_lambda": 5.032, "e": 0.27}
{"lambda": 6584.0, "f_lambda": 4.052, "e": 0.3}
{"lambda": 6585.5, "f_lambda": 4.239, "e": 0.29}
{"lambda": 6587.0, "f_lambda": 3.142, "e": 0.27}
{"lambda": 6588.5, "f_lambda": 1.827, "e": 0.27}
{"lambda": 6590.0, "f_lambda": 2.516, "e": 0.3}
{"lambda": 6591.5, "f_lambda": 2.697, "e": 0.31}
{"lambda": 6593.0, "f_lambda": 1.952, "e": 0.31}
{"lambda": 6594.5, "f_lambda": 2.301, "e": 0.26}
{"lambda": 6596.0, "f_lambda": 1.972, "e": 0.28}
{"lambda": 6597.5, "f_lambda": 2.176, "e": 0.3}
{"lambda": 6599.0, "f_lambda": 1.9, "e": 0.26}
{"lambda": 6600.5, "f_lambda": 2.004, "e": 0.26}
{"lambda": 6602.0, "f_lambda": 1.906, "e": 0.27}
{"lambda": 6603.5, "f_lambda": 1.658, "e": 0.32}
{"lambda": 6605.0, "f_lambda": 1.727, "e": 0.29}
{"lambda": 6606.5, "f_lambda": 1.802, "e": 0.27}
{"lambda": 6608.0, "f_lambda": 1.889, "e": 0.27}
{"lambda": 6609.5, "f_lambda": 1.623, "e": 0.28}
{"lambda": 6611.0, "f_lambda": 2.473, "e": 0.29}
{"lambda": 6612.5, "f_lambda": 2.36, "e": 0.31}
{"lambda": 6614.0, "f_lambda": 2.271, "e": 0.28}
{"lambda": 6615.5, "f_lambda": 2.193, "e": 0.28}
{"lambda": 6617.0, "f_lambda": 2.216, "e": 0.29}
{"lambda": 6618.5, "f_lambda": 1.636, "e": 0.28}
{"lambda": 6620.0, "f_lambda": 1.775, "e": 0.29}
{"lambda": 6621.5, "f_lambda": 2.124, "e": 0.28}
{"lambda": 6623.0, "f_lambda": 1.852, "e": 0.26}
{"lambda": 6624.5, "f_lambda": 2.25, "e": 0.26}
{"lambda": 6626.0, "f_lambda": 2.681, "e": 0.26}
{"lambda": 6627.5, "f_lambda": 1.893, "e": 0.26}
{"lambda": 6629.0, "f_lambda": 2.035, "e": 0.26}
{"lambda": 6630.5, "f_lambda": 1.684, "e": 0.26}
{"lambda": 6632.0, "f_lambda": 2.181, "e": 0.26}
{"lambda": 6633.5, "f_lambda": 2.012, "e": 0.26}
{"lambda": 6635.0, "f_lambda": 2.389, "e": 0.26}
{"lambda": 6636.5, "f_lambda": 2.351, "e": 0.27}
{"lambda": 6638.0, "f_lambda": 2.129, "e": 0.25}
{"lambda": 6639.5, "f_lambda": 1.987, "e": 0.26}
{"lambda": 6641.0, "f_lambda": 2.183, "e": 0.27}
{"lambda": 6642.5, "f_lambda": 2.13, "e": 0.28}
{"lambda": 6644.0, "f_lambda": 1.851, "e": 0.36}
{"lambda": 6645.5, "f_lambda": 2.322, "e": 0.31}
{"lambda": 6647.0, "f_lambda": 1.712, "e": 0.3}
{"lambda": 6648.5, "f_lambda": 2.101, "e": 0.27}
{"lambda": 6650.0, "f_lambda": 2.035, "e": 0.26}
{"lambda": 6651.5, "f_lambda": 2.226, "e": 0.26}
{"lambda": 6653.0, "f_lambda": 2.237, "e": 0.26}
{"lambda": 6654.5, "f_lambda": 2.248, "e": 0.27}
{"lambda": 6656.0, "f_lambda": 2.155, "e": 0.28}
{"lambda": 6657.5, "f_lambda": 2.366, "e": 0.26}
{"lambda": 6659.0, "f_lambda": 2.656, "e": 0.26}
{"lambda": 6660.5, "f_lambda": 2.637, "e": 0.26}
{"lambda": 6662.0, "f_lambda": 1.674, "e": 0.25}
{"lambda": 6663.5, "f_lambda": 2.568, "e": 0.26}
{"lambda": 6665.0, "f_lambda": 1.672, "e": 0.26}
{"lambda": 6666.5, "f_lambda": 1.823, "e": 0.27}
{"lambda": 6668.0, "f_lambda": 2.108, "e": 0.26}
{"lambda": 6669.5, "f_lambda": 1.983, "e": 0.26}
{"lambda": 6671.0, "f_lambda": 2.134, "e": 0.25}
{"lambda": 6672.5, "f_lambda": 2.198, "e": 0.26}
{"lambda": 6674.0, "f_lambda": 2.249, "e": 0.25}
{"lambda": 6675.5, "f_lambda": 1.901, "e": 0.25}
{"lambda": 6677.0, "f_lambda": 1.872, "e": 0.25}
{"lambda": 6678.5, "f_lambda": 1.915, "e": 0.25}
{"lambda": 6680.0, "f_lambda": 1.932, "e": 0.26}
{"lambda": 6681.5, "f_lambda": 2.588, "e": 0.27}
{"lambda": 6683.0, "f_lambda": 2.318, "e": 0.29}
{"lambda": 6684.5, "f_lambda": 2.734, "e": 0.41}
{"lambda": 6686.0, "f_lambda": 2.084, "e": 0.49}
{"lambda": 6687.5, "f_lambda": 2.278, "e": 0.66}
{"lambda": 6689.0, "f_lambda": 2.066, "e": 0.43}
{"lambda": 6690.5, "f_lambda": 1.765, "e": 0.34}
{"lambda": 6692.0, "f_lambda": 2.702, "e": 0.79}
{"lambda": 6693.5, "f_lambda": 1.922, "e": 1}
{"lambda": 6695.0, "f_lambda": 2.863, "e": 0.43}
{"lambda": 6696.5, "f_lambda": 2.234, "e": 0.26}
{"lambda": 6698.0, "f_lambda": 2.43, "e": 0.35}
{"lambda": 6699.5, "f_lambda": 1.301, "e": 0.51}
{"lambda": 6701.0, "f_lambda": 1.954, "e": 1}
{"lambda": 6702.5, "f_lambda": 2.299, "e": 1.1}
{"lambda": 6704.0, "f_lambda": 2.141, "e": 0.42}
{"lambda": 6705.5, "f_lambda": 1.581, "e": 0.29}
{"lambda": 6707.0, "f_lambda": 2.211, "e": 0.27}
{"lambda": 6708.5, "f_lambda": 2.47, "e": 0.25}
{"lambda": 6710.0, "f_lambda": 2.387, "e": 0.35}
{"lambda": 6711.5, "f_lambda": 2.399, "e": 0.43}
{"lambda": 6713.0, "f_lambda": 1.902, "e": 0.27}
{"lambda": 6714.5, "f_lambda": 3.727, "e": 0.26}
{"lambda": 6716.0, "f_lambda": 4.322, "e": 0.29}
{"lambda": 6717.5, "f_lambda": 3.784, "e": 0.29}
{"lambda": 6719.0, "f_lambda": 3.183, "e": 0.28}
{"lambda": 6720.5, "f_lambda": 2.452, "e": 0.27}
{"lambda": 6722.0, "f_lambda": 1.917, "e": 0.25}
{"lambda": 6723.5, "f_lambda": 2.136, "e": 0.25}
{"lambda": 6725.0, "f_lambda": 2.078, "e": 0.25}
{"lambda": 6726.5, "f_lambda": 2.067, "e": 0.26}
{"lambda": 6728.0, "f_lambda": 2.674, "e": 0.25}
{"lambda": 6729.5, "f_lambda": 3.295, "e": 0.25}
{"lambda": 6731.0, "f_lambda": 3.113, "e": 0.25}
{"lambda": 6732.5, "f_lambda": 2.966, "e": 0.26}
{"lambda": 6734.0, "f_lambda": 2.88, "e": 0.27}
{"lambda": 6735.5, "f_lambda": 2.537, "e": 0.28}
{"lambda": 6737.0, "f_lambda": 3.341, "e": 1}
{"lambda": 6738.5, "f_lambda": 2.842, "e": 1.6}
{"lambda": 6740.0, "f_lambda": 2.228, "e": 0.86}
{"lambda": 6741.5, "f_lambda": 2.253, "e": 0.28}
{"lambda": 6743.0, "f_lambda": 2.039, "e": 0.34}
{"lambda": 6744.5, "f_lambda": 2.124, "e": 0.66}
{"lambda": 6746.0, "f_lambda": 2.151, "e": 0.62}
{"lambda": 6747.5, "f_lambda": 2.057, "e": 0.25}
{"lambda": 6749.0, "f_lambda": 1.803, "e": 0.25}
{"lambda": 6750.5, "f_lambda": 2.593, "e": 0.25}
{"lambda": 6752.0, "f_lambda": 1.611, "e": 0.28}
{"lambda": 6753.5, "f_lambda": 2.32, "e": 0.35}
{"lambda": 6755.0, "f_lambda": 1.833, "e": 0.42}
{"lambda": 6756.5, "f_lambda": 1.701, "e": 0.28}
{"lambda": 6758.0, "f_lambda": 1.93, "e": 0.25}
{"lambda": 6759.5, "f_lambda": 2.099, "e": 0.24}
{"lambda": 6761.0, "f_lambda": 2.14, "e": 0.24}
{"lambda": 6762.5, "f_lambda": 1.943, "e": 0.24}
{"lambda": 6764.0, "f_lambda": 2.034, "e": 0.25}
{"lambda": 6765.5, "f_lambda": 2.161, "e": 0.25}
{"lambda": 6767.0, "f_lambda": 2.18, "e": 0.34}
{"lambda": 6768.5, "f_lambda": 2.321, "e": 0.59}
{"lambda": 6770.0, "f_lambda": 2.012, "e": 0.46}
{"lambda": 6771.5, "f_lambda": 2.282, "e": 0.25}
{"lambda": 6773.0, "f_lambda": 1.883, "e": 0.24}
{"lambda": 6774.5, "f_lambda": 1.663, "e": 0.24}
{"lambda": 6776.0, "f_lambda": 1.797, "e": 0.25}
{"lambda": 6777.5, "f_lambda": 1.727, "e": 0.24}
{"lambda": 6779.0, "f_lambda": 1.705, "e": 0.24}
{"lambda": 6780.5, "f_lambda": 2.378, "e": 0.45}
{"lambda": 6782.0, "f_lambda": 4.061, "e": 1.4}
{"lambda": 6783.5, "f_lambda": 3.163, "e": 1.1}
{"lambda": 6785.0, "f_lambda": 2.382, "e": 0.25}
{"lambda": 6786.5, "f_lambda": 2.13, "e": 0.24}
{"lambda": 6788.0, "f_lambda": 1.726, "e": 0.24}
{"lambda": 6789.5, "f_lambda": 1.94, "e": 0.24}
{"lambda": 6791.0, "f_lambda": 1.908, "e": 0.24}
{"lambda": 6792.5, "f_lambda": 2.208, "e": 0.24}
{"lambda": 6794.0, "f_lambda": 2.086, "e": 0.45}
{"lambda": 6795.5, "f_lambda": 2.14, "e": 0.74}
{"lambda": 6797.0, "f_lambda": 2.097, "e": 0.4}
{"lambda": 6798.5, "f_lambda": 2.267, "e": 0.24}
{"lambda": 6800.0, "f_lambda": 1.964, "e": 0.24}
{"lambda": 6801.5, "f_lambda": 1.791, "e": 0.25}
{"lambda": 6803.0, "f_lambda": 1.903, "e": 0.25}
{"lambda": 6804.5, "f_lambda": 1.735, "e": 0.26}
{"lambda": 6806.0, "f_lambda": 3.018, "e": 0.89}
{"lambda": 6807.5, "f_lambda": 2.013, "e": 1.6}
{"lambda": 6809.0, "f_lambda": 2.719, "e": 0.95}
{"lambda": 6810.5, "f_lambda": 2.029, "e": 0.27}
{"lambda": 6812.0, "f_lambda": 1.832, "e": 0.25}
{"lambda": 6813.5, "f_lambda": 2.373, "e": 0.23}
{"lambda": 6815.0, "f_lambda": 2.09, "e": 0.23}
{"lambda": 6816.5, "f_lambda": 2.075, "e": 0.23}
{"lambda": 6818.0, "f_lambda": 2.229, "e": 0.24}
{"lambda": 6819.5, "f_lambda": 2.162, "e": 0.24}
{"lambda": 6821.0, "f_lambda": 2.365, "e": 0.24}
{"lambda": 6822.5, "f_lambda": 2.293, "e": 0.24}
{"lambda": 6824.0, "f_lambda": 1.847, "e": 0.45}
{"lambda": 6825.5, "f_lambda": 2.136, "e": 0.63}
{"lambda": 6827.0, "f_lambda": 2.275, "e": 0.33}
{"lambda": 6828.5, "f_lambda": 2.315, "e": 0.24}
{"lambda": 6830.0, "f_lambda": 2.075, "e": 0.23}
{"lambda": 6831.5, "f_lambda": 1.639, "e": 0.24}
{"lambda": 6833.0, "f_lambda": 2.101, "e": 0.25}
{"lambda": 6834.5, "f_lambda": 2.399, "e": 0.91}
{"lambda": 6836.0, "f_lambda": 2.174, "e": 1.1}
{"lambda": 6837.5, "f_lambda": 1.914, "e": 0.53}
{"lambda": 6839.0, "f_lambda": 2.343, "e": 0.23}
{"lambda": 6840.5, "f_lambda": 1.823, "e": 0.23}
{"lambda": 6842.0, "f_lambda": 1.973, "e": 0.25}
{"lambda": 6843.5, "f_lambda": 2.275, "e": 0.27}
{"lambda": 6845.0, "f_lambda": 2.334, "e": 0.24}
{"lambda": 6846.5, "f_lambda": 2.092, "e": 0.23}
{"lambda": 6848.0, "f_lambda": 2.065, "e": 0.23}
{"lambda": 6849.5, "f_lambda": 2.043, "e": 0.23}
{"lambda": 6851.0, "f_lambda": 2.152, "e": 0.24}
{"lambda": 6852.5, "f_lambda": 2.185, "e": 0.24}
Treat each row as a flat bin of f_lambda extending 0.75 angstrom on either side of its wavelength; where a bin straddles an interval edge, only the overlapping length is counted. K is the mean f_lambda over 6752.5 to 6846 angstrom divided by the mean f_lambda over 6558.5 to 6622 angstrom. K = 0.71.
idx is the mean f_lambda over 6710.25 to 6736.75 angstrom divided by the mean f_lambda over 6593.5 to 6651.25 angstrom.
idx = 1.36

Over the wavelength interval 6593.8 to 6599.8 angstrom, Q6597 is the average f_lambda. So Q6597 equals 2.08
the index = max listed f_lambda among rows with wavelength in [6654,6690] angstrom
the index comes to 2.734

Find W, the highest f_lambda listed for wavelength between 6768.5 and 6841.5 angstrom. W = 4.061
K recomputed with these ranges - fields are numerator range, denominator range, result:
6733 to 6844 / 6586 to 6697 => 1.01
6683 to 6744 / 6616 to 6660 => 1.17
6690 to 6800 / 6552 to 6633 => 0.82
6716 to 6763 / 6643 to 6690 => 1.13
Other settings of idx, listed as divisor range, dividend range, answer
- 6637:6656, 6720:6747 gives 1.19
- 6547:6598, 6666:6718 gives 0.68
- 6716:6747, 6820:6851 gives 0.80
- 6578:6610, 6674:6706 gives 0.86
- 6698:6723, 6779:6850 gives 0.88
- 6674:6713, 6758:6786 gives 1.02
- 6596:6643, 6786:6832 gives 1.03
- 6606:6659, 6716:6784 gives 1.12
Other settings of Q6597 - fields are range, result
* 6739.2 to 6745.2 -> 2.17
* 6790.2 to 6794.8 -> 2.07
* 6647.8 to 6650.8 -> 2.07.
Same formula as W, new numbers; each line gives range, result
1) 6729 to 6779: 3.341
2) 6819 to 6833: 2.365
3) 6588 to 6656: 2.697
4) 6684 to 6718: 4.322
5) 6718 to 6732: 3.295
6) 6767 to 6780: 2.321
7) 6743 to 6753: 2.593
